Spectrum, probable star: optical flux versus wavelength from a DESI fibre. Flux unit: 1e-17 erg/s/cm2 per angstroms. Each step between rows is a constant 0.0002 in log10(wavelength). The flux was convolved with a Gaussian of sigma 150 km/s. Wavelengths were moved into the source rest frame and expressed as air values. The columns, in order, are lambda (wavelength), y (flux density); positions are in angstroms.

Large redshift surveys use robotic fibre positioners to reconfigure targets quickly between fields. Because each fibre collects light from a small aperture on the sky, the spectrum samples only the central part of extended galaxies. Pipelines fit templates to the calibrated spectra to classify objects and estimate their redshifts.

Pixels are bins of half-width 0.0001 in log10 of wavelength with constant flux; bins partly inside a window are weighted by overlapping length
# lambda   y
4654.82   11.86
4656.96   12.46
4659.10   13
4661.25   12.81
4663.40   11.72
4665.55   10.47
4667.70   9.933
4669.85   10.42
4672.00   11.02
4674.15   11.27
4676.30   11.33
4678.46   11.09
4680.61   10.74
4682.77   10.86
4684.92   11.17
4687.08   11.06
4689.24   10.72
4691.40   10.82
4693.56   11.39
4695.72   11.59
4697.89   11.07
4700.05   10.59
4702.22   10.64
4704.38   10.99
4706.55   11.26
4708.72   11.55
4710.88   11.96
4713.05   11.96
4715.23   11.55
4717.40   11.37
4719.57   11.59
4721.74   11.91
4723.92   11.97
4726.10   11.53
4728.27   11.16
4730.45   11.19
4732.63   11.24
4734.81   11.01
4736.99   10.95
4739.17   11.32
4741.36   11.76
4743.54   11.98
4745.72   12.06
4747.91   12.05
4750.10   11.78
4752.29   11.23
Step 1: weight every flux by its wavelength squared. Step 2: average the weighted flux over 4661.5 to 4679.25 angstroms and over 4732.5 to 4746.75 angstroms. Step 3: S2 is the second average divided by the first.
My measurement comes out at 1.08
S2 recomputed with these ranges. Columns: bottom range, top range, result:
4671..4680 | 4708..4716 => 1.07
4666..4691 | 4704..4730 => 1.08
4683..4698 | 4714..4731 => 1.05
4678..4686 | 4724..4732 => 1.06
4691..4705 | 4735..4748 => 1.07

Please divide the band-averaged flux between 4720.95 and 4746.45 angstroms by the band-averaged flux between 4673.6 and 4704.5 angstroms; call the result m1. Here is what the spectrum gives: 1.04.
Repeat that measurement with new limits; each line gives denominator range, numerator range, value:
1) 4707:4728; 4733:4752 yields 0.99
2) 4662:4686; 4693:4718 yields 1.04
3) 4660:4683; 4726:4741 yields 1.01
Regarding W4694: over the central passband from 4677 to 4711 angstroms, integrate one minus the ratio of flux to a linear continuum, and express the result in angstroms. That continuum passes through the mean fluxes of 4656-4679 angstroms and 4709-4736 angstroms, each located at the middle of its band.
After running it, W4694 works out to 1.2 angstroms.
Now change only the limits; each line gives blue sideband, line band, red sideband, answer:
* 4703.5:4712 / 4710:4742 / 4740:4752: 0.4 angstroms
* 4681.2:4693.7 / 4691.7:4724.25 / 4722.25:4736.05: -0.7 angstroms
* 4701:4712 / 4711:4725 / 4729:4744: -0.6 angstroms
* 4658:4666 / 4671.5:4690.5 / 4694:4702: 0.9 angstroms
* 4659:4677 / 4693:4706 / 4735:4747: 0.4 angstroms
